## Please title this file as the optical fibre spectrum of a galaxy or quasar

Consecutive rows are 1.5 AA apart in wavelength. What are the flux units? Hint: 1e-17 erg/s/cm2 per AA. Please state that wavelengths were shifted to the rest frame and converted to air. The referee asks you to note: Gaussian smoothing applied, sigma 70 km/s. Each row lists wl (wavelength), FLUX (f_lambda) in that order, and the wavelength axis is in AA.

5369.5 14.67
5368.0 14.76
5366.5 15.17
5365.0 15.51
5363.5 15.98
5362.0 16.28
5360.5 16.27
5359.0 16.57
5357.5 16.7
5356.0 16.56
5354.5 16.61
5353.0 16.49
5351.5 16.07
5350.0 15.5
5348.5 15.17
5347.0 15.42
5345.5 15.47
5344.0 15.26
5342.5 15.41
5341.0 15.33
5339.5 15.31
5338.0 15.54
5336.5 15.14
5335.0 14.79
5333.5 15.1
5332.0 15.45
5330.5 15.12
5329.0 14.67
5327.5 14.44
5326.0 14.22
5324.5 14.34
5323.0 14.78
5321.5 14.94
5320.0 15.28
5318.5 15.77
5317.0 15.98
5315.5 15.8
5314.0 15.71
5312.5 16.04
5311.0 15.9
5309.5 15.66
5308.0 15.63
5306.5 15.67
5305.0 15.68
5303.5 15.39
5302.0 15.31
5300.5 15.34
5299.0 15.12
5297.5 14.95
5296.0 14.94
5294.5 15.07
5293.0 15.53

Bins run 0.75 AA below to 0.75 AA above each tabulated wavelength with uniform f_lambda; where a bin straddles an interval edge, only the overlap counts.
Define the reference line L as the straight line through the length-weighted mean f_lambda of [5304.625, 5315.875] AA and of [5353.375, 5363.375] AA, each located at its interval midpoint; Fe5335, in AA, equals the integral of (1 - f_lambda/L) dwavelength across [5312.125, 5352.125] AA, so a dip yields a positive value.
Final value 2.1 AA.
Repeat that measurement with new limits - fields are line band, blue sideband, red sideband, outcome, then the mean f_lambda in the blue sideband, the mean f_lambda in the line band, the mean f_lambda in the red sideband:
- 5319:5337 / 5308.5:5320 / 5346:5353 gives 1.00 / 15.8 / 14.9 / 15.6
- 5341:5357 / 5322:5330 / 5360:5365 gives -0.30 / 14.5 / 15.8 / 16.1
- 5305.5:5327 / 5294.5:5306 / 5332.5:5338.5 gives -0.29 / 15.2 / 15.4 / 15.1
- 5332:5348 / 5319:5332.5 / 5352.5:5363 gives 0.28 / 14.8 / 15.3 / 16.5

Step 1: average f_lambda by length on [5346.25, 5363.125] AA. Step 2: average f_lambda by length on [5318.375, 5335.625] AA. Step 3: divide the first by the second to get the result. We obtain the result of 1.09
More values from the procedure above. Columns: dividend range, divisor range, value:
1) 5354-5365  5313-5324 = 1.06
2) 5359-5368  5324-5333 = 1.07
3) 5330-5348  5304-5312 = 0.97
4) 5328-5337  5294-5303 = 0.99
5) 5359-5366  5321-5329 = 1.10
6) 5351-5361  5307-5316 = 1.04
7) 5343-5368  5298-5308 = 1.03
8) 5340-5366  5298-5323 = 1.02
